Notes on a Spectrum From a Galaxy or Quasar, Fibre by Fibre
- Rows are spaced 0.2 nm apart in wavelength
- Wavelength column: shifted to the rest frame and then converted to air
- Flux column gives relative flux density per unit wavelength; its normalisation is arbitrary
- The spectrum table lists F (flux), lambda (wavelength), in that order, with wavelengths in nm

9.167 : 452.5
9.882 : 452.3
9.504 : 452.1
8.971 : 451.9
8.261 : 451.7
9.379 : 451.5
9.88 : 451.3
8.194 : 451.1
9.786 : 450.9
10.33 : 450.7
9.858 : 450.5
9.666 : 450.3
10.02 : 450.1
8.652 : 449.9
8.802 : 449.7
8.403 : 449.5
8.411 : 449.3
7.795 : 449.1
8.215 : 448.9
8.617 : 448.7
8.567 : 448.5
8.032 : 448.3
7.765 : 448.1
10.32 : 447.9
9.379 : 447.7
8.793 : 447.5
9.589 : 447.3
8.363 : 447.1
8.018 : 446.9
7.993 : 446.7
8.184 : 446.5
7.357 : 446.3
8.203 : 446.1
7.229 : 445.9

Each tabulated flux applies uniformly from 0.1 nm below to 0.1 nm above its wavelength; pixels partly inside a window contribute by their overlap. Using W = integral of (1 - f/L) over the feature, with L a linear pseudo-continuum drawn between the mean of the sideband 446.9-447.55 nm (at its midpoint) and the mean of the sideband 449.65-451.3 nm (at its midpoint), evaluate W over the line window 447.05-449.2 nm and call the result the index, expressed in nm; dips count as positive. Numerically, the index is 0.07 nm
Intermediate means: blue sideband 8.79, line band 8.68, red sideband 9.46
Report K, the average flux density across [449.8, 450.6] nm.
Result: 9.55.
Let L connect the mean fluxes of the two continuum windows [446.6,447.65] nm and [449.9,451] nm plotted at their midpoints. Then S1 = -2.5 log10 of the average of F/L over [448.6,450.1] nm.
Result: 0.11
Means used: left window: 8.59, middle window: 8.52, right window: 9.82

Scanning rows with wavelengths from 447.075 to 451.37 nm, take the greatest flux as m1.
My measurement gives 10.33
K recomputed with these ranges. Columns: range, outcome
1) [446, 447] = 7.95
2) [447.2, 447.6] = 9.19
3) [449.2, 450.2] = 8.86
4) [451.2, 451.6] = 9.63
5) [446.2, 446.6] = 7.77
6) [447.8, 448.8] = 8.66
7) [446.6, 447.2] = 8.12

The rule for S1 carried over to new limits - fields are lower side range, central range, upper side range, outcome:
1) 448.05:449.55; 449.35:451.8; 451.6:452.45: -0.06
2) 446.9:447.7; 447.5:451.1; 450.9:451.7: 0.00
